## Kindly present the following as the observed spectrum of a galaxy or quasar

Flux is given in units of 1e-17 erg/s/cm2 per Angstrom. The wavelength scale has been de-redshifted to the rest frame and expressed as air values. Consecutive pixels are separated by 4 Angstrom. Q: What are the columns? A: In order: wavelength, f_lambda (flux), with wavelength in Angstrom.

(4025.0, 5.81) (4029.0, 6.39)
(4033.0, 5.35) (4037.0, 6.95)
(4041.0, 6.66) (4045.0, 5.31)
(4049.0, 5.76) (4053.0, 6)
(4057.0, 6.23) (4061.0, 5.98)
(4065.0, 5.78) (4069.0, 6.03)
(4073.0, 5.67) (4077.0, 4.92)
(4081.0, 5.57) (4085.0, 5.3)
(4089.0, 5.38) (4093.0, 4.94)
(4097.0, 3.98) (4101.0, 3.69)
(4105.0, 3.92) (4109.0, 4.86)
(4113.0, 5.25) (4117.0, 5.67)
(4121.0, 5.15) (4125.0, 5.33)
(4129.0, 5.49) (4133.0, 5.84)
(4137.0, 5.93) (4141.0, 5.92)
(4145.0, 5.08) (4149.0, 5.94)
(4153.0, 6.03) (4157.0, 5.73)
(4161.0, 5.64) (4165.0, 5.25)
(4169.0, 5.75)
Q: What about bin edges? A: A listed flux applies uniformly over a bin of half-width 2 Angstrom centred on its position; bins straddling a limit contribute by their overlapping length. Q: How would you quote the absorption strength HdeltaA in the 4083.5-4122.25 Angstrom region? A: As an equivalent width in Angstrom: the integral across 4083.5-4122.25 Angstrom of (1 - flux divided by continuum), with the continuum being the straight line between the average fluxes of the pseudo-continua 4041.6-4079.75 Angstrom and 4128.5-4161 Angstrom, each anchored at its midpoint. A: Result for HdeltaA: 6.5 Angstrom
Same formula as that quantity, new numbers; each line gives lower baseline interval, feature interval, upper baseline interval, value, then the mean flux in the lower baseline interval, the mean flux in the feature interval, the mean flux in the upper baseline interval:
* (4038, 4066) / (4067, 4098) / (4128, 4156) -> 3.4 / 6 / 5.26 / 5.76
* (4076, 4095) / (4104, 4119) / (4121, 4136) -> 1.2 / 5.24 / 4.99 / 5.52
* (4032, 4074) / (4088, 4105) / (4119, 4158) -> 4.2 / 6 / 4.38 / 5.64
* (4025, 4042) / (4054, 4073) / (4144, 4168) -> 0.4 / 6.26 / 5.97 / 5.64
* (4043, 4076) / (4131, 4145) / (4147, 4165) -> 0.0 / 5.82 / 5.78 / 5.77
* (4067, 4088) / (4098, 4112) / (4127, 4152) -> 3.4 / 5.49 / 4.22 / 5.71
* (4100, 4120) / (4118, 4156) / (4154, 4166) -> -3.1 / 4.75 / 5.64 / 5.61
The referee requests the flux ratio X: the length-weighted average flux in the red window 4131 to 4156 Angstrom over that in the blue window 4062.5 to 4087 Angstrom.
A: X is 1.0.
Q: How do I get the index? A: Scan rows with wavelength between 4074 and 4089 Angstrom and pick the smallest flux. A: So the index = 4.92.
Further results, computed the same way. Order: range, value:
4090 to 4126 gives 3.69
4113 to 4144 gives 5.15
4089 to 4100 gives 3.98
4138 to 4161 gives 5.08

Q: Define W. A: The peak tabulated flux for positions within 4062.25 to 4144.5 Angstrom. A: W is 6.03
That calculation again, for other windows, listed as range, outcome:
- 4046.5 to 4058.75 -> 6.23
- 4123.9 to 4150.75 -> 5.94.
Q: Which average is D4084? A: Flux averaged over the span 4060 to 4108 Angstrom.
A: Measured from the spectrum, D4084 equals 5.07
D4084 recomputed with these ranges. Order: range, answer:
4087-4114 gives 4.55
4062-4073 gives 5.87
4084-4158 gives 5.23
